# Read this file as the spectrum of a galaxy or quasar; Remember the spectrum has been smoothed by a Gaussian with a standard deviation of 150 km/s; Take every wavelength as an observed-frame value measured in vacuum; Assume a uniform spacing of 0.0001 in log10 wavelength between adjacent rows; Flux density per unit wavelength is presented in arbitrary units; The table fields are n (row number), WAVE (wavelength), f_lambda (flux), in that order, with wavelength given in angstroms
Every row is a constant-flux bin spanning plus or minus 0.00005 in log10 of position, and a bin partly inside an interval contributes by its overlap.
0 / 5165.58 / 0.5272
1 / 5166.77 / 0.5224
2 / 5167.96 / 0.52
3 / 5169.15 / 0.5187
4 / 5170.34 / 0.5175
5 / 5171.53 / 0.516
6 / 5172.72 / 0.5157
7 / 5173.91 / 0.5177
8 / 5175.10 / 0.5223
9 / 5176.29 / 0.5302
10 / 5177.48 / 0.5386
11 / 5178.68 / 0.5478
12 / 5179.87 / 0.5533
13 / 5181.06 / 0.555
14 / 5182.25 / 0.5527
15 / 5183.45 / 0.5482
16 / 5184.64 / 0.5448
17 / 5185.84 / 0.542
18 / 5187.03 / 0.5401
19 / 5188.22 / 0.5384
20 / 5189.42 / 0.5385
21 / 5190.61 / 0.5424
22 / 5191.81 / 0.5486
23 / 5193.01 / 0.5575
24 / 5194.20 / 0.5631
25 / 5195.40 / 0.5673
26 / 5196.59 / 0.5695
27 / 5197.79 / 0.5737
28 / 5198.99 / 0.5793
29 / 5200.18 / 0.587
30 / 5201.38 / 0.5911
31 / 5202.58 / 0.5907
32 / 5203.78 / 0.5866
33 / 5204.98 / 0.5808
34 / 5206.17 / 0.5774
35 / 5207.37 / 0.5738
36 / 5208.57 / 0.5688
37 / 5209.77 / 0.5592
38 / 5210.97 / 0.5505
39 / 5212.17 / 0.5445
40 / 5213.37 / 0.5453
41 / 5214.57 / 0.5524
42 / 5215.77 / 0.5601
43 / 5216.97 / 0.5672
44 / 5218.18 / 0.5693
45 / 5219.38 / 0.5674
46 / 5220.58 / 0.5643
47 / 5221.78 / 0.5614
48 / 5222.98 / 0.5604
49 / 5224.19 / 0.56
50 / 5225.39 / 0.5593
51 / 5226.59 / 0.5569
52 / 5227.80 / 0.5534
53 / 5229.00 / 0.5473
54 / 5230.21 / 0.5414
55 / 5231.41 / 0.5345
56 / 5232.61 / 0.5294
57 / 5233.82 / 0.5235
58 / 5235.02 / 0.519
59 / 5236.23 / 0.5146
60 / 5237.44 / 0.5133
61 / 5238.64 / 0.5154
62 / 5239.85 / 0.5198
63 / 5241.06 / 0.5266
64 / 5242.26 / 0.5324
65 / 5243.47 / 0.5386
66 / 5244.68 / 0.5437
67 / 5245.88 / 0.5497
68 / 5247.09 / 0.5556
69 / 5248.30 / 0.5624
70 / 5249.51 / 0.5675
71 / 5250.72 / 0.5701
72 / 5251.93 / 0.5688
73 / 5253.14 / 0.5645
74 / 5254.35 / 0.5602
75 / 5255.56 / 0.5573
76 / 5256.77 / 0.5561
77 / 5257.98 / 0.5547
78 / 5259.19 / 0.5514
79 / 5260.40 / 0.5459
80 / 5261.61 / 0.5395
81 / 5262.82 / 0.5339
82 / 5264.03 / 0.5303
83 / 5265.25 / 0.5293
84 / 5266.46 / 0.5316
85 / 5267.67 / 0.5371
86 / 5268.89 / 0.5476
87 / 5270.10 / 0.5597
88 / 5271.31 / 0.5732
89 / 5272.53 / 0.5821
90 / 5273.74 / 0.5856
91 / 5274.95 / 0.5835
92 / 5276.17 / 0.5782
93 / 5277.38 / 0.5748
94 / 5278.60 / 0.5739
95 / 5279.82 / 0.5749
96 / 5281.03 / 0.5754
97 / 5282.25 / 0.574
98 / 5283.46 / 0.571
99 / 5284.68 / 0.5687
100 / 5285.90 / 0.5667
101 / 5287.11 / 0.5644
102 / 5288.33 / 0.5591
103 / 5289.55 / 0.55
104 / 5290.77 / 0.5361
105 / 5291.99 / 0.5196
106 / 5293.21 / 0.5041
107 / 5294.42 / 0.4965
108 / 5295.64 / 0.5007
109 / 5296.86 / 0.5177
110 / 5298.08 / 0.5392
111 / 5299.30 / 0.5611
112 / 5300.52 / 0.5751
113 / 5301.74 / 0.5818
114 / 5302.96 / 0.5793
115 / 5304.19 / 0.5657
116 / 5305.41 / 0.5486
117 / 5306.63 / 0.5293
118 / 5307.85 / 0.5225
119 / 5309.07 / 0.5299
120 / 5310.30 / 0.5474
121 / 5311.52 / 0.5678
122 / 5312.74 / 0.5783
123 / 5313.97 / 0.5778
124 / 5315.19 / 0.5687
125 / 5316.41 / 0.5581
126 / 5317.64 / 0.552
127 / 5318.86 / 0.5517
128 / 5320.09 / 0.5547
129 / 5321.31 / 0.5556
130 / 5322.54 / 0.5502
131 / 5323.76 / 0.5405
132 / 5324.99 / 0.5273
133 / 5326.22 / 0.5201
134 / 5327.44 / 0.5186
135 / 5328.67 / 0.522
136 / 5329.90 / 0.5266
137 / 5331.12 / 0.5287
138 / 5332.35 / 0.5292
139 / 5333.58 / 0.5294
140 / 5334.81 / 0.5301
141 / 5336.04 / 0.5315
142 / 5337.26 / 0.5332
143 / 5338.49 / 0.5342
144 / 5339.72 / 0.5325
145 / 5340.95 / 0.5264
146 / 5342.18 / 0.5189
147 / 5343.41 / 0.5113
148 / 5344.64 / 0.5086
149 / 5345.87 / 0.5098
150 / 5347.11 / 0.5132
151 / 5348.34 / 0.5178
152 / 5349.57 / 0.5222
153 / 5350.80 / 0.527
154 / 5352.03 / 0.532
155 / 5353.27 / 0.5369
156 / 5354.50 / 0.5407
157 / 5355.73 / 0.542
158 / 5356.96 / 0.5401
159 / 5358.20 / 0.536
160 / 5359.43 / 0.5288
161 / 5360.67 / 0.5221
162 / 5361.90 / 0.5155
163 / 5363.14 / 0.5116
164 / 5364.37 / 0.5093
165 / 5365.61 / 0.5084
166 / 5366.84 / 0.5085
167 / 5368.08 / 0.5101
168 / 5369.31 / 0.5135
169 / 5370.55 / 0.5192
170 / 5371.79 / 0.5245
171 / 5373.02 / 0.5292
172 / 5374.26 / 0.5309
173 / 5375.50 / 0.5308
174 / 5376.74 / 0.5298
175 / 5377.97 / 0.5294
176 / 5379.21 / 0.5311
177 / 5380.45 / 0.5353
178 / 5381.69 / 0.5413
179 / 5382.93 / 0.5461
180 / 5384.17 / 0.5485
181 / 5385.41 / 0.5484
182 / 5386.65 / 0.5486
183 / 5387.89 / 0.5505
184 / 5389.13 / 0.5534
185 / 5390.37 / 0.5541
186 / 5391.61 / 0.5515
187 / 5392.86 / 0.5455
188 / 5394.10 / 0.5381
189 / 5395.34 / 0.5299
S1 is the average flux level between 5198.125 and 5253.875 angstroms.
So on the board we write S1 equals 0.554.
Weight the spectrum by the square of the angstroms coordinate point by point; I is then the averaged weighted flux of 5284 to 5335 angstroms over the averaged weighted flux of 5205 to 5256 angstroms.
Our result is 1.02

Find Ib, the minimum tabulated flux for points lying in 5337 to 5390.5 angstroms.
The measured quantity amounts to 0.5084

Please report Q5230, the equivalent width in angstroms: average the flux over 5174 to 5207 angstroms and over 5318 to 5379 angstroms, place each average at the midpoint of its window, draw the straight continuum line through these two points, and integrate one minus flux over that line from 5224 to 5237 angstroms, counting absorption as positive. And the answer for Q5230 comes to 0.3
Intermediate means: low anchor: 0.558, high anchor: 0.527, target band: 0.539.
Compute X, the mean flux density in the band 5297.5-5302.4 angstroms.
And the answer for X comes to 0.565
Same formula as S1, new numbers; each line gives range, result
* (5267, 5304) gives 0.557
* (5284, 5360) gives 0.539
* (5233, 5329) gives 0.549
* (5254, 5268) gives 0.544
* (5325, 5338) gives 0.527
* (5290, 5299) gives 0.519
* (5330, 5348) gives 0.524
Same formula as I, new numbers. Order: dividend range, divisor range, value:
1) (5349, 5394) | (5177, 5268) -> 1.02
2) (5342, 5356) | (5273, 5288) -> 0.93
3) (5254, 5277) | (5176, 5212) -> 1.02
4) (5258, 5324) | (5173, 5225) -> 1.03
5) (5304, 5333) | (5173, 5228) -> 1.02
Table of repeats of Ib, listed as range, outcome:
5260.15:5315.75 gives 0.4965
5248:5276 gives 0.5293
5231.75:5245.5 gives 0.5133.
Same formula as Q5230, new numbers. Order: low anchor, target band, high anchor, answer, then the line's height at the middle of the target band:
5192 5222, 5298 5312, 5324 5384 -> -0.4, 0.54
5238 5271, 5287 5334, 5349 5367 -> -0.7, 0.535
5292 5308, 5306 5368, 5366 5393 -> 0.6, 0.538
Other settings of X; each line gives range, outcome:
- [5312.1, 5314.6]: 0.578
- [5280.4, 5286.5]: 0.571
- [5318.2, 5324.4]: 0.551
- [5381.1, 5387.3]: 0.547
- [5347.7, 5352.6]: 0.525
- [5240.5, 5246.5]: 0.539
